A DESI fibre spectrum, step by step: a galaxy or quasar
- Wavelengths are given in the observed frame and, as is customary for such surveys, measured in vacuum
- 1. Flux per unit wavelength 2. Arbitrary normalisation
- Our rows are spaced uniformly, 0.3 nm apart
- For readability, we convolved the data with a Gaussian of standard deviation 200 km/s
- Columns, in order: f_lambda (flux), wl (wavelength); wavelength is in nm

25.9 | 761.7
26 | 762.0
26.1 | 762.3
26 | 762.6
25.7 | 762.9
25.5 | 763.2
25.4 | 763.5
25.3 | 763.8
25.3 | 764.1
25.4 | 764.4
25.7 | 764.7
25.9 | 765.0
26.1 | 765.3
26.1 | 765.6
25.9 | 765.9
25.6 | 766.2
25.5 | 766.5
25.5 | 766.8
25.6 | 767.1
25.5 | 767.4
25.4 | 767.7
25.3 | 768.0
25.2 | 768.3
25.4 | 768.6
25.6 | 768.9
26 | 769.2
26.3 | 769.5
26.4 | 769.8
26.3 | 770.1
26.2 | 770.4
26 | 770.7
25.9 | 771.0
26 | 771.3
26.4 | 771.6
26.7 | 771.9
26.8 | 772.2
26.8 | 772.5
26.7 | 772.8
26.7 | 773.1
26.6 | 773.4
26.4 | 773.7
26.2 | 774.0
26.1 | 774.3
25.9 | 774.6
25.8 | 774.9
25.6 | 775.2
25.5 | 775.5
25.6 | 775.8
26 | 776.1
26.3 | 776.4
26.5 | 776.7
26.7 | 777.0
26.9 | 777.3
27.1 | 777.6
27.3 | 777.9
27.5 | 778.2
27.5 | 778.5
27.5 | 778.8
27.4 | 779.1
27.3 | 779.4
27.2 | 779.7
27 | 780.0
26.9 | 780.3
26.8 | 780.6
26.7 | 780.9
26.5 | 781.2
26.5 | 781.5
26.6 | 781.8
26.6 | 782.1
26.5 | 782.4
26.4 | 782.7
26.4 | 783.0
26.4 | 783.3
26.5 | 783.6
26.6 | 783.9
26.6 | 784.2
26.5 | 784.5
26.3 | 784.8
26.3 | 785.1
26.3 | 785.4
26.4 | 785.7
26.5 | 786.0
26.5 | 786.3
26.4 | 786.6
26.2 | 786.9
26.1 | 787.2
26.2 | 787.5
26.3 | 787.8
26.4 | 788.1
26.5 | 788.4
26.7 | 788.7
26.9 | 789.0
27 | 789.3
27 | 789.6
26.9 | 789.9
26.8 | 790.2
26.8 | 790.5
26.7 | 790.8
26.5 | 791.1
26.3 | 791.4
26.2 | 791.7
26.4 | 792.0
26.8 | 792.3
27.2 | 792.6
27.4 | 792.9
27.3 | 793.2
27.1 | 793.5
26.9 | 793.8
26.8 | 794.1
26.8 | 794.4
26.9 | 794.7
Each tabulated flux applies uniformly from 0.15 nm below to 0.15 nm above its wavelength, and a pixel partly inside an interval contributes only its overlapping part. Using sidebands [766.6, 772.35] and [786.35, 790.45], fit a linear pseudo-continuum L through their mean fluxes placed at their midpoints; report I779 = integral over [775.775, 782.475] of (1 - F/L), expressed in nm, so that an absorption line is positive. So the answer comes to -0.15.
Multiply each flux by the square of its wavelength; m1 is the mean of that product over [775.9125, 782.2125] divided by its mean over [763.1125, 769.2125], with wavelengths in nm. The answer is 1.09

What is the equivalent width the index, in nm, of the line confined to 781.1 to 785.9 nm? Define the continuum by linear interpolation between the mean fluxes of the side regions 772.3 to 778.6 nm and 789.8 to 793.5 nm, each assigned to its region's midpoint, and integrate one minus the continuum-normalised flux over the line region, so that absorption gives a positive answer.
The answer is 0.03 nm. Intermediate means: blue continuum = 26.5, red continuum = 26.8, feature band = 26.5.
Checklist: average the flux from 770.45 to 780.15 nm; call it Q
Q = 26.6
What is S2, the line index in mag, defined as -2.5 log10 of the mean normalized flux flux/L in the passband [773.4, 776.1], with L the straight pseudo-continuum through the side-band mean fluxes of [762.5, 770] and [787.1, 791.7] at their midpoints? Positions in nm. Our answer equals 0.00 mag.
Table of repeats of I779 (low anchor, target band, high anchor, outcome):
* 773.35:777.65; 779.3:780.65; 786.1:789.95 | -0.038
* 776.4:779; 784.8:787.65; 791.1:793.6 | 0.064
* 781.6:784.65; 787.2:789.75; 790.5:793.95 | 0.008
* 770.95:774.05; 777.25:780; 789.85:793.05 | -0.075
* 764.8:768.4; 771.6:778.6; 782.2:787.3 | -0.128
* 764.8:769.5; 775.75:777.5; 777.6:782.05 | 0.019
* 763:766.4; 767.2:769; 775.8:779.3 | 0.041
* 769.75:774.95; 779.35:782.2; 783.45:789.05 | -0.044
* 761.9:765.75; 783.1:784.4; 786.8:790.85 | -0.004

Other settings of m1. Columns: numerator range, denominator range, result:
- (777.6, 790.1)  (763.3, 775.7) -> 1.07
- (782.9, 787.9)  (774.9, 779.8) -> 1.01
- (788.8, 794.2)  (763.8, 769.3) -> 1.12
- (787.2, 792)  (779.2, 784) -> 1.02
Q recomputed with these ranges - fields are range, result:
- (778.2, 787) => 26.7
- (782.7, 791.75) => 26.5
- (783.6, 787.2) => 26.4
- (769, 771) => 26.2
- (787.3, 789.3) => 26.5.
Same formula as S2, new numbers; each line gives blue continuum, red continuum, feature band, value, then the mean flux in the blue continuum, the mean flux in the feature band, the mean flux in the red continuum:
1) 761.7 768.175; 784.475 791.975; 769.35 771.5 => -0.013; 25.7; 26.2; 26.5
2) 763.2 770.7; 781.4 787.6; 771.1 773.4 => -0.027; 25.7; 26.6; 26.4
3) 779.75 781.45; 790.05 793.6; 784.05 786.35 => 0.015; 26.8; 26.4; 26.8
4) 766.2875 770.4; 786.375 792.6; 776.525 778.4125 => -0.038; 25.7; 27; 26.6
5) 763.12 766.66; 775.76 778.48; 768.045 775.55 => 0.005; 25.6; 26.1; 26.7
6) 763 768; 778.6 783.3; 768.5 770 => -0.003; 25.6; 26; 26.8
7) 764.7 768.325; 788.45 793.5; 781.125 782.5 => -0.007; 25.7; 26.5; 26.8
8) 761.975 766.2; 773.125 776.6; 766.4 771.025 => 0.004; 25.7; 25.8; 26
